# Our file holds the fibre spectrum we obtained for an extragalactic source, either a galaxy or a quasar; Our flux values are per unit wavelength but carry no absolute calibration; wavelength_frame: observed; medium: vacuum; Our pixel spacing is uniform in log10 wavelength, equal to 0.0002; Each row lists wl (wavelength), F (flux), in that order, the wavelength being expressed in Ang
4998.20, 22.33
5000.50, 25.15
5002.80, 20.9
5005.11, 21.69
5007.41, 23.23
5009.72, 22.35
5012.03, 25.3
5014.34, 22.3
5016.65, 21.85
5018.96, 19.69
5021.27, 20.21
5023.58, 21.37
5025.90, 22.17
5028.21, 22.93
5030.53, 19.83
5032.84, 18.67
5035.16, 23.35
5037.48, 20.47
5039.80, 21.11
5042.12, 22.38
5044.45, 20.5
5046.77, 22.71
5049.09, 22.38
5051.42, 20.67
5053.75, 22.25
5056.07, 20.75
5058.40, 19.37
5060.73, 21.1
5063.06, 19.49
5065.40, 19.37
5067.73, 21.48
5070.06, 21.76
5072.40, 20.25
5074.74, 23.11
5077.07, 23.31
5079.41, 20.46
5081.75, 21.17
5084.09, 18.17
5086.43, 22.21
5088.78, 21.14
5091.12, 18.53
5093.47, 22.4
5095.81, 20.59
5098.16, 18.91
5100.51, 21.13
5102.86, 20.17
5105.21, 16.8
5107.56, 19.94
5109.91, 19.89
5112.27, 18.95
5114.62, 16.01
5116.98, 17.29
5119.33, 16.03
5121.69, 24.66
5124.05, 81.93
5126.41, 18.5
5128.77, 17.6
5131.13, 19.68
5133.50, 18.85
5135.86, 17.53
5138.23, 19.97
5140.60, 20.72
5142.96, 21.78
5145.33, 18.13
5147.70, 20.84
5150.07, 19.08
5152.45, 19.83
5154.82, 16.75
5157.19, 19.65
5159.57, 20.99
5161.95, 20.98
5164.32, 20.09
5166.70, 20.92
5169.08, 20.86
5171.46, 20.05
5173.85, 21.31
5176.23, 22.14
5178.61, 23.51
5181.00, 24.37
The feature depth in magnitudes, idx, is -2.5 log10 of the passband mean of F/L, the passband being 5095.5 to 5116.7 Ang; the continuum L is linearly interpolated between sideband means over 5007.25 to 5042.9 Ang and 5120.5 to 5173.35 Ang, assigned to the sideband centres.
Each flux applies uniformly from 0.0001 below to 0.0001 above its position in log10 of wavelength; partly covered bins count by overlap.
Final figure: 0.17 mag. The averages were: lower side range 21.6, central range 19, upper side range 22.7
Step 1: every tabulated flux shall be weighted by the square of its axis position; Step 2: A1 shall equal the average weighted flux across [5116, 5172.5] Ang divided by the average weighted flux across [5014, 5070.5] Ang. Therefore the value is 1.09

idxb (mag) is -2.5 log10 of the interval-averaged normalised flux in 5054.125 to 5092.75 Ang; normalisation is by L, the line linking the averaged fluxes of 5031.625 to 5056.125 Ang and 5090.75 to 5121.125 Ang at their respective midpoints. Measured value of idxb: -0.025 mag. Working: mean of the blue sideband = 21.4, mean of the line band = 20.8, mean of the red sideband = 19.1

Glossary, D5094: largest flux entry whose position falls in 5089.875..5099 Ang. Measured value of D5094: 22.4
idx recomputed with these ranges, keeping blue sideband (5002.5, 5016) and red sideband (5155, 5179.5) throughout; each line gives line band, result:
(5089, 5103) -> 0.068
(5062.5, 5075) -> 0.060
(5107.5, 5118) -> 0.176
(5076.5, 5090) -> 0.044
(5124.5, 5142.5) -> -0.020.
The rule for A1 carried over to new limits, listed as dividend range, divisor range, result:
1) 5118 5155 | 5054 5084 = 1.15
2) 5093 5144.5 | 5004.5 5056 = 1.06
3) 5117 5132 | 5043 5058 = 1.39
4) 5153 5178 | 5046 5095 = 1.01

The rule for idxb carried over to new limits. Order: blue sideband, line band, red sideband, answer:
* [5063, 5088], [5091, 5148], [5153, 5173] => -0.072 mag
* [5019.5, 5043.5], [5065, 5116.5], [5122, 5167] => 0.095 mag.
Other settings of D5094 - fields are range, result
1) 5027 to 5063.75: 23.35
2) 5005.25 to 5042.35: 25.3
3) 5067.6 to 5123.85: 24.66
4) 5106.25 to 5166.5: 81.93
